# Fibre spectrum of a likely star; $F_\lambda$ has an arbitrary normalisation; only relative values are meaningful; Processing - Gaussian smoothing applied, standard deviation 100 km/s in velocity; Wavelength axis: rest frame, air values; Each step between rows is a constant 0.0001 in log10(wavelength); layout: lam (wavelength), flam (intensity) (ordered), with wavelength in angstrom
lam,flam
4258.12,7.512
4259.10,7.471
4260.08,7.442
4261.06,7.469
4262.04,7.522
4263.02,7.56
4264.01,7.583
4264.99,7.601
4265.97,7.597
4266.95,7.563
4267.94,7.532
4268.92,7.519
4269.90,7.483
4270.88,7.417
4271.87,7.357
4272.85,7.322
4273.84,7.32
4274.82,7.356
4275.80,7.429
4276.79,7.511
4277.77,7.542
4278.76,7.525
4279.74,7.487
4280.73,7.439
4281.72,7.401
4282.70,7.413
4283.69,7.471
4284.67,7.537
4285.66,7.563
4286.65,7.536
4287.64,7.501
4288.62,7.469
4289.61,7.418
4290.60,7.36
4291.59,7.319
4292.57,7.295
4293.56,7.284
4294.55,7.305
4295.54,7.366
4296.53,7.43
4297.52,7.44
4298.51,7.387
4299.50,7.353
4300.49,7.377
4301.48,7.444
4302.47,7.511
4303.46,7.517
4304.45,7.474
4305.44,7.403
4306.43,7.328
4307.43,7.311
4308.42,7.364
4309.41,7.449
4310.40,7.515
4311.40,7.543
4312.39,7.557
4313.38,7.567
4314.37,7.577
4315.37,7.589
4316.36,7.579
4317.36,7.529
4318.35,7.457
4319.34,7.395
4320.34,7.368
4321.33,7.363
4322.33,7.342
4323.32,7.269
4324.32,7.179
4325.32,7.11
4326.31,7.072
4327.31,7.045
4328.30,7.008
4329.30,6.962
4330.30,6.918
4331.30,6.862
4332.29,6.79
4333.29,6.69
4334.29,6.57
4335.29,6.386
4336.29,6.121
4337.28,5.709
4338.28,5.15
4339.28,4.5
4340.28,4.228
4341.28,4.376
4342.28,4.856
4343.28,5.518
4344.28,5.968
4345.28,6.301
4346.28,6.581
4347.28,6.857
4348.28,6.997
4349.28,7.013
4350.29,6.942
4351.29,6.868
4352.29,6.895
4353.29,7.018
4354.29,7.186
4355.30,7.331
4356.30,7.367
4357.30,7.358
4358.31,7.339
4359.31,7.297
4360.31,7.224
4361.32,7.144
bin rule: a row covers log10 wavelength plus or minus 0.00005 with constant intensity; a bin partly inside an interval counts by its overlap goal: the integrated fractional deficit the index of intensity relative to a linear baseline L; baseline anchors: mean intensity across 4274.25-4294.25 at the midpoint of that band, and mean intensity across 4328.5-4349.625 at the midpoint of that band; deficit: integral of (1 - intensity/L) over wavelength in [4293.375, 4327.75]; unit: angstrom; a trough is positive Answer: -3.1 angstrom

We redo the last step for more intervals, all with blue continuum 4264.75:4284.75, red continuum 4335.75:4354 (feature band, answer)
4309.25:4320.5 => -1.50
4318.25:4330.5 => -1.43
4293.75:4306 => -0.83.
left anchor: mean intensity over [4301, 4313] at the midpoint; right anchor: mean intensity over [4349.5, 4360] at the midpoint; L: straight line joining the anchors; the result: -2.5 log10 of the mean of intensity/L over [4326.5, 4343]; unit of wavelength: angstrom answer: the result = 0.21 mag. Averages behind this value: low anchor 7.45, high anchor 7.16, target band 6.02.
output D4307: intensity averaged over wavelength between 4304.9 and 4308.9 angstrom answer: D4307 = 7.35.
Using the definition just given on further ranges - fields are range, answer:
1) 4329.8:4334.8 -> 6.76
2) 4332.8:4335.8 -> 6.53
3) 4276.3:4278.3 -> 7.53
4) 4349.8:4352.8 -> 6.92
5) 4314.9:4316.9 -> 7.57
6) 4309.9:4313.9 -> 7.55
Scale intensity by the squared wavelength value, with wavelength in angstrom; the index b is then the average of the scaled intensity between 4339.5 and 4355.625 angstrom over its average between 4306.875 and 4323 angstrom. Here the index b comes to 0.9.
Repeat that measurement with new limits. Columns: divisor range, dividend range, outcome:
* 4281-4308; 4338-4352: 0.81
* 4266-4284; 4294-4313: 1.01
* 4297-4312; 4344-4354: 0.93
